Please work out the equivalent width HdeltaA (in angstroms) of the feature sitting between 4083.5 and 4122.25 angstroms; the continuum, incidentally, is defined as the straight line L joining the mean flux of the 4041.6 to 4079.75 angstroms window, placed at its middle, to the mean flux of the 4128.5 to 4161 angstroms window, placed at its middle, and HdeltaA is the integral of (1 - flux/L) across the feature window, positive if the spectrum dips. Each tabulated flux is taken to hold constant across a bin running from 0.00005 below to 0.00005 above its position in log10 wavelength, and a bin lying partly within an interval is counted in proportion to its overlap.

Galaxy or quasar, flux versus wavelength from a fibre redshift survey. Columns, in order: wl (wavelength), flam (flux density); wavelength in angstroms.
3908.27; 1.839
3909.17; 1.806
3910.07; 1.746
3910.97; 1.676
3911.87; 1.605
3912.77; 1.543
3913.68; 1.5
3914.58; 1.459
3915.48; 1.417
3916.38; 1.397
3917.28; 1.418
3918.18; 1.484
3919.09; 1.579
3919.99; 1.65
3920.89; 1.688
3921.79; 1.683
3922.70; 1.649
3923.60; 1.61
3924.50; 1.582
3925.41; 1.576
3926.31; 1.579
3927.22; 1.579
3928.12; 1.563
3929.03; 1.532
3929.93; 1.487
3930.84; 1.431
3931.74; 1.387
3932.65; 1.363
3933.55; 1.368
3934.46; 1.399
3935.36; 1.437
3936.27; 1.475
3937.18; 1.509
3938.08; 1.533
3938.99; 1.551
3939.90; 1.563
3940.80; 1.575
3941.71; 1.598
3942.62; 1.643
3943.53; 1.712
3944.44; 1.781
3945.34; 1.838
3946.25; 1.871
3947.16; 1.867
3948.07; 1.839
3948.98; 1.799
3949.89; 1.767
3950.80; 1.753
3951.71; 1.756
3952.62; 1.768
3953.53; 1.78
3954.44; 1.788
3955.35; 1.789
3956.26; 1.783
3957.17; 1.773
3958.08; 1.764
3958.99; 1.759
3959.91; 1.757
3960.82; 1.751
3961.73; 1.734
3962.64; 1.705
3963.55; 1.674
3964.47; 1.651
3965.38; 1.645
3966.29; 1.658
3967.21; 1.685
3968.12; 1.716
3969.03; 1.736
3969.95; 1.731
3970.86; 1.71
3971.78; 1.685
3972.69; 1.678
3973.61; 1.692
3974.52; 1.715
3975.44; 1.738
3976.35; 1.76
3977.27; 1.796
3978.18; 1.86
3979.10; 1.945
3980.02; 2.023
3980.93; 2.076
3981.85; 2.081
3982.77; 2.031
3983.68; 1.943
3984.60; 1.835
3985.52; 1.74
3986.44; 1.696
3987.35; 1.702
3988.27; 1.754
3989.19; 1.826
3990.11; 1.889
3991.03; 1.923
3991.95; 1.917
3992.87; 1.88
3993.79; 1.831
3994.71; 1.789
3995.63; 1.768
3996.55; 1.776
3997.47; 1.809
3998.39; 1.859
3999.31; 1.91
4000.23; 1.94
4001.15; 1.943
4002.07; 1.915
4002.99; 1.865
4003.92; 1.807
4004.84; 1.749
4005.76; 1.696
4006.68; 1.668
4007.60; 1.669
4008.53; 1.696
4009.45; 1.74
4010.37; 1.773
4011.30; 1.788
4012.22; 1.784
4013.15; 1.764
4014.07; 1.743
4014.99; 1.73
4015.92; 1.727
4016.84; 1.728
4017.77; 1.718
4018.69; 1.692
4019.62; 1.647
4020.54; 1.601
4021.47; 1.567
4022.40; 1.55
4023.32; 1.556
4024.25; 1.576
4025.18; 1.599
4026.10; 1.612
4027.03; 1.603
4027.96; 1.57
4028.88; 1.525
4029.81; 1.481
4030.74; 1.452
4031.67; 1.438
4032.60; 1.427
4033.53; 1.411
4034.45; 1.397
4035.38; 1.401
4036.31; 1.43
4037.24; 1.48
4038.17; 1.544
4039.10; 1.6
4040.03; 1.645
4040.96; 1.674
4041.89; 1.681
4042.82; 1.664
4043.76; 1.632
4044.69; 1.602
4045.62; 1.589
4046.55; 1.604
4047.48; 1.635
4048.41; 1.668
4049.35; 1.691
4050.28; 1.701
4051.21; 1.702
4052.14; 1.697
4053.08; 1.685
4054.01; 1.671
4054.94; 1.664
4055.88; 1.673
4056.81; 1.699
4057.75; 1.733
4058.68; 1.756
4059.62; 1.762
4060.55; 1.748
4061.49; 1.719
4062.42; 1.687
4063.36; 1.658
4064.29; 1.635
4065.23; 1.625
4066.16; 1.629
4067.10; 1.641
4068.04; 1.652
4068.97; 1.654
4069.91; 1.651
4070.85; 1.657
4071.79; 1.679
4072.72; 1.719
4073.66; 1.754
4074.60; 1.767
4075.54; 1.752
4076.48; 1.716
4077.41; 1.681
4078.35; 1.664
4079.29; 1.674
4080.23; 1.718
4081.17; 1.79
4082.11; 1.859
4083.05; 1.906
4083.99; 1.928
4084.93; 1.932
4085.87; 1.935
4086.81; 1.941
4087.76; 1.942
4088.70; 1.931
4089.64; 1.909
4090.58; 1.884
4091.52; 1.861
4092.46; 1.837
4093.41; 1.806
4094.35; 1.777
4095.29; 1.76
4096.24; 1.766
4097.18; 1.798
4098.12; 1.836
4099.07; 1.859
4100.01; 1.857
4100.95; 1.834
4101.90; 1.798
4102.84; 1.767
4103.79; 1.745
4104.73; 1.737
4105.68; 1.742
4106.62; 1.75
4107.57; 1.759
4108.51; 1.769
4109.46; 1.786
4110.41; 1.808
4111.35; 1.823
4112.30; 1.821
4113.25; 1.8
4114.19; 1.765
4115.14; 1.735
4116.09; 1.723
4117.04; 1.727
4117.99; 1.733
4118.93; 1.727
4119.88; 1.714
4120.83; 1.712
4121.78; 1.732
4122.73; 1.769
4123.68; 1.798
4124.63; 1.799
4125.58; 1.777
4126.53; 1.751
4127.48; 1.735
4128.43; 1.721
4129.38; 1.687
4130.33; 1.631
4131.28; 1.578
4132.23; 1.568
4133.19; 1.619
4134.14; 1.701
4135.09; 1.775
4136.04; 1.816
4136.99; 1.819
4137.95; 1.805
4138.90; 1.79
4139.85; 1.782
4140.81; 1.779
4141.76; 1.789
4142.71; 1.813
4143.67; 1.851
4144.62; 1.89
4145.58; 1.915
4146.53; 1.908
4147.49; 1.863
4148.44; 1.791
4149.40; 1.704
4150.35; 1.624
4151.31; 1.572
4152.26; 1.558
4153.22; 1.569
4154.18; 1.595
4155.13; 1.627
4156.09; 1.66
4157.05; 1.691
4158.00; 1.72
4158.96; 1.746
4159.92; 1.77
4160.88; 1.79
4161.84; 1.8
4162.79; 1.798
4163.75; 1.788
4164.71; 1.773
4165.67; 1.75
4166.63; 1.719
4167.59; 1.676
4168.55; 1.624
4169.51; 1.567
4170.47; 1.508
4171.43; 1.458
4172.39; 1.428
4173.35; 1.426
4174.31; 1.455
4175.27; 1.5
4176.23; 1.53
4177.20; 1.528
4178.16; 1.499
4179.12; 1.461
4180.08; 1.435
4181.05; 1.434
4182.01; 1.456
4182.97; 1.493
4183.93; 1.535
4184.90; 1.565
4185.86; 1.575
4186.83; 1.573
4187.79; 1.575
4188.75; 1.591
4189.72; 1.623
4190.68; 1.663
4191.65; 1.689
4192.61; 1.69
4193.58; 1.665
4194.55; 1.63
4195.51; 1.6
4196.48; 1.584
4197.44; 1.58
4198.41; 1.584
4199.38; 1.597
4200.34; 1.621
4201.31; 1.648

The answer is -2.3 angstroms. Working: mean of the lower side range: 1.68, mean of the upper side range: 1.73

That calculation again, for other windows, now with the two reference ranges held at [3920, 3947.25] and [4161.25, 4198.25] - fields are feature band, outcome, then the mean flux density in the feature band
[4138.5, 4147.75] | -1.48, 1.84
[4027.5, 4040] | 0.81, 1.48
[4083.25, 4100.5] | -3.07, 1.87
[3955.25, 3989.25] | -4.28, 1.78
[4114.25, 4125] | -1.08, 1.74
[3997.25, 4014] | -2.29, 1.8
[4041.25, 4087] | -3.70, 1.71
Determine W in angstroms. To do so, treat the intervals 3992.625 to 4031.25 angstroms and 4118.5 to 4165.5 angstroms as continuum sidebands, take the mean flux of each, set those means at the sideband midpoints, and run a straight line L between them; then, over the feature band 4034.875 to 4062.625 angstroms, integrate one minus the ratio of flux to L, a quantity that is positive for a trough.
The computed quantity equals 1.20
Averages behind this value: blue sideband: 1.72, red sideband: 1.74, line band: 1.65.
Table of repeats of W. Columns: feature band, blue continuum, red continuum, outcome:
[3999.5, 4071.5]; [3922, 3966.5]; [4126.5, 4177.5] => 0.5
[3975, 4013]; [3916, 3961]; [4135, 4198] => -4.6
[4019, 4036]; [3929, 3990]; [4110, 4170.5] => 2.0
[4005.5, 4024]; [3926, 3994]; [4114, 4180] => 0.2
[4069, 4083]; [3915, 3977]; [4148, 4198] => -0.9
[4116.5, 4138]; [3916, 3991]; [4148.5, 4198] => -1.3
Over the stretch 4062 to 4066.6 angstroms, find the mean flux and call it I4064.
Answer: 1.65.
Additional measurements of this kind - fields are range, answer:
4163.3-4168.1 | 1.74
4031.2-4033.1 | 1.43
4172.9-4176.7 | 1.48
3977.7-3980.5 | 1.95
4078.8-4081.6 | 1.72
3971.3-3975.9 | 1.7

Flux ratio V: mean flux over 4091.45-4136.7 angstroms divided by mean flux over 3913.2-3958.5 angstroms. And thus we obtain 1.09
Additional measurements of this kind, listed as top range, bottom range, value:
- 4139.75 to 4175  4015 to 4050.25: 1.07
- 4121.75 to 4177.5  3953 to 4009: 0.95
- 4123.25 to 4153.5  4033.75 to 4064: 1.06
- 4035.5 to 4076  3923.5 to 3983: 0.98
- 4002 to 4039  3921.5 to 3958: 0.99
